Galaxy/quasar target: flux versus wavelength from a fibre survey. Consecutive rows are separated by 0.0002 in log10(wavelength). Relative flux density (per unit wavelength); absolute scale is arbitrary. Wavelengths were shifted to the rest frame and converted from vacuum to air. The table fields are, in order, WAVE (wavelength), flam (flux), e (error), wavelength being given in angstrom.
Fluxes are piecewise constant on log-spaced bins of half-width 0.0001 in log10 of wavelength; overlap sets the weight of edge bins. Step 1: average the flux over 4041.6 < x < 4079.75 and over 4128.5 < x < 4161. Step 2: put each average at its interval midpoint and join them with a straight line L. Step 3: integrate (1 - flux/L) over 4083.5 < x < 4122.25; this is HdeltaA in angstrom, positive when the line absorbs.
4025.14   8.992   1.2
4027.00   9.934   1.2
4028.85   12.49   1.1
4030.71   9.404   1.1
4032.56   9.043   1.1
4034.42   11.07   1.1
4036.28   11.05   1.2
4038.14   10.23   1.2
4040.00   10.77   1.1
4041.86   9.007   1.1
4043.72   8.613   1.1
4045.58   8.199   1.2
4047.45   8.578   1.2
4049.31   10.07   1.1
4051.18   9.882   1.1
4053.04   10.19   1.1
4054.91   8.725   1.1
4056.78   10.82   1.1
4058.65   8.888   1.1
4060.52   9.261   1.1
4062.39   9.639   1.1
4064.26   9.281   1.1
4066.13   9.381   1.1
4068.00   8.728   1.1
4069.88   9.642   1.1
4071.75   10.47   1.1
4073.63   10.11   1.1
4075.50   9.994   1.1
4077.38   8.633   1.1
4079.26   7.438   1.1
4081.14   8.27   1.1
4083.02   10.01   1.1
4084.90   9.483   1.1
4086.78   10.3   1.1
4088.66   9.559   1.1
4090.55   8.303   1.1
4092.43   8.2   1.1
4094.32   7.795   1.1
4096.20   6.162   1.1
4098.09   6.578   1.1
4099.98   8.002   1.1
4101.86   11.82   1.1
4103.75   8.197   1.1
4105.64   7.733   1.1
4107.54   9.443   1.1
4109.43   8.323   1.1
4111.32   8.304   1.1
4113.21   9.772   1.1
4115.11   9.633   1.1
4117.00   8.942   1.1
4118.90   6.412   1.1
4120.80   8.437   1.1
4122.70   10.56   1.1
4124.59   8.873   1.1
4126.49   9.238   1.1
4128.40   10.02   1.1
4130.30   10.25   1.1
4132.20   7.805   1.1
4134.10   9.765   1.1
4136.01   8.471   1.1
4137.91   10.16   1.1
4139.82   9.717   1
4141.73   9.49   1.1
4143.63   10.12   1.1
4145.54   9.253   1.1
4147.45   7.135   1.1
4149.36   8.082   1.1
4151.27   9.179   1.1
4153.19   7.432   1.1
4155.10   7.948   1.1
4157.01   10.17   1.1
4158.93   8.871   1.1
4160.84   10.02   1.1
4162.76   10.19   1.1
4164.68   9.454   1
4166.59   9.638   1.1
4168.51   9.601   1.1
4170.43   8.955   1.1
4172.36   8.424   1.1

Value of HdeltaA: 2.5 angstrom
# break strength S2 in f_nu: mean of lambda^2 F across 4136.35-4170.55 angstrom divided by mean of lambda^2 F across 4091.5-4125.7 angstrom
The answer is 1.1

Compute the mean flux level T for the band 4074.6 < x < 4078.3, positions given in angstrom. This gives 9.3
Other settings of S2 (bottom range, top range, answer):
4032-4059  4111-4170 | 0.99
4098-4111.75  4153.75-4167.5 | 1.11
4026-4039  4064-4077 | 0.94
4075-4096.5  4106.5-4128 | 1.04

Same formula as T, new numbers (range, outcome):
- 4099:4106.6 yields 8.92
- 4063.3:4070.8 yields 9.26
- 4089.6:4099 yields 7.41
